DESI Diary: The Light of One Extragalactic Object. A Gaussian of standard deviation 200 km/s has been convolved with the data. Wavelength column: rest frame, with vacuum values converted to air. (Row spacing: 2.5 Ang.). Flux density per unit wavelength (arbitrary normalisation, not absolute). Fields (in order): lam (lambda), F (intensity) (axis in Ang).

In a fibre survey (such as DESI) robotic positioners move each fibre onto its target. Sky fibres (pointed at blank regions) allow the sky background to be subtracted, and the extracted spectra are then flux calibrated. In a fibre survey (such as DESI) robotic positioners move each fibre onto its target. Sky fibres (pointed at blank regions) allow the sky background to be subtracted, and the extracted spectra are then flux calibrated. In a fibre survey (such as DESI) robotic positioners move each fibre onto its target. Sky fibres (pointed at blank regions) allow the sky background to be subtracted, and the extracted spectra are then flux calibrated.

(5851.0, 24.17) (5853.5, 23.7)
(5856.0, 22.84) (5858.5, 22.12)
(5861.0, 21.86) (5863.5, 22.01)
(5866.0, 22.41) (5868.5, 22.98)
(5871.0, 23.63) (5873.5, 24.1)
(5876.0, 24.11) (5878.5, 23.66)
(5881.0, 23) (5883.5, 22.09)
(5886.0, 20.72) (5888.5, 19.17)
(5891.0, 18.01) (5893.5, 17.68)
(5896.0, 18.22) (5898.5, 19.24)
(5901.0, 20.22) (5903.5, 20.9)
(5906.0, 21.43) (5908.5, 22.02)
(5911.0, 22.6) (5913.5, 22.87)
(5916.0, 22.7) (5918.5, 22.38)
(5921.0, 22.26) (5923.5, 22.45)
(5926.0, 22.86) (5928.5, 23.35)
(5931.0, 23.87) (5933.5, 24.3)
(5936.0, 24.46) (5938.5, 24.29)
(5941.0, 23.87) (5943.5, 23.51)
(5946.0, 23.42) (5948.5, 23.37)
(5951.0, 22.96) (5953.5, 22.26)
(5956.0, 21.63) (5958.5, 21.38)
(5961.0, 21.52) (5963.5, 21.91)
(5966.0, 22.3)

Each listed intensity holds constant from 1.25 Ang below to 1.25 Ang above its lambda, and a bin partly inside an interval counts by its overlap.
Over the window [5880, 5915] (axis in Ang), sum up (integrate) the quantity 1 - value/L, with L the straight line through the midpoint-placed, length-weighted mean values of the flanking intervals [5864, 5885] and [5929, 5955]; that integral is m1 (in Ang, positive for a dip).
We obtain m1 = 4.1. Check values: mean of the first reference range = 23.2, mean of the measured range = 20.6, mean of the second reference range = 23.6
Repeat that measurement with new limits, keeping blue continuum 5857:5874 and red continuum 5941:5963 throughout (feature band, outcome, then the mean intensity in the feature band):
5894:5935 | 1.3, 21.9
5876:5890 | 0.5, 21.9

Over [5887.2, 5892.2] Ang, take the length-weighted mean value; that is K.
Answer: 18.6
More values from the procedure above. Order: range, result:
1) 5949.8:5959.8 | 22.1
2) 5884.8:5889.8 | 19.9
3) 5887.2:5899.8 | 18.5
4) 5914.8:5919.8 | 22.5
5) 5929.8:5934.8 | 24.1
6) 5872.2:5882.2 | 23.7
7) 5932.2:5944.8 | 24.1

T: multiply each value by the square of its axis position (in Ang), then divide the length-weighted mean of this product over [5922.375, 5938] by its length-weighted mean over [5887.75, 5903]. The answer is 1.3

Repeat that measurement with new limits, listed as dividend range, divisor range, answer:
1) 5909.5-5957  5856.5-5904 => 1.10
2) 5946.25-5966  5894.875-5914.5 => 1.08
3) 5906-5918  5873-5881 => 0.95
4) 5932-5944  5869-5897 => 1.15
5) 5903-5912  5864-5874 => 0.95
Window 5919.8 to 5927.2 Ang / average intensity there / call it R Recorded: 22.5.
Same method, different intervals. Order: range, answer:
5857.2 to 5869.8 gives 22.3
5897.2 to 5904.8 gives 20.1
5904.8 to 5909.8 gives 21.7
